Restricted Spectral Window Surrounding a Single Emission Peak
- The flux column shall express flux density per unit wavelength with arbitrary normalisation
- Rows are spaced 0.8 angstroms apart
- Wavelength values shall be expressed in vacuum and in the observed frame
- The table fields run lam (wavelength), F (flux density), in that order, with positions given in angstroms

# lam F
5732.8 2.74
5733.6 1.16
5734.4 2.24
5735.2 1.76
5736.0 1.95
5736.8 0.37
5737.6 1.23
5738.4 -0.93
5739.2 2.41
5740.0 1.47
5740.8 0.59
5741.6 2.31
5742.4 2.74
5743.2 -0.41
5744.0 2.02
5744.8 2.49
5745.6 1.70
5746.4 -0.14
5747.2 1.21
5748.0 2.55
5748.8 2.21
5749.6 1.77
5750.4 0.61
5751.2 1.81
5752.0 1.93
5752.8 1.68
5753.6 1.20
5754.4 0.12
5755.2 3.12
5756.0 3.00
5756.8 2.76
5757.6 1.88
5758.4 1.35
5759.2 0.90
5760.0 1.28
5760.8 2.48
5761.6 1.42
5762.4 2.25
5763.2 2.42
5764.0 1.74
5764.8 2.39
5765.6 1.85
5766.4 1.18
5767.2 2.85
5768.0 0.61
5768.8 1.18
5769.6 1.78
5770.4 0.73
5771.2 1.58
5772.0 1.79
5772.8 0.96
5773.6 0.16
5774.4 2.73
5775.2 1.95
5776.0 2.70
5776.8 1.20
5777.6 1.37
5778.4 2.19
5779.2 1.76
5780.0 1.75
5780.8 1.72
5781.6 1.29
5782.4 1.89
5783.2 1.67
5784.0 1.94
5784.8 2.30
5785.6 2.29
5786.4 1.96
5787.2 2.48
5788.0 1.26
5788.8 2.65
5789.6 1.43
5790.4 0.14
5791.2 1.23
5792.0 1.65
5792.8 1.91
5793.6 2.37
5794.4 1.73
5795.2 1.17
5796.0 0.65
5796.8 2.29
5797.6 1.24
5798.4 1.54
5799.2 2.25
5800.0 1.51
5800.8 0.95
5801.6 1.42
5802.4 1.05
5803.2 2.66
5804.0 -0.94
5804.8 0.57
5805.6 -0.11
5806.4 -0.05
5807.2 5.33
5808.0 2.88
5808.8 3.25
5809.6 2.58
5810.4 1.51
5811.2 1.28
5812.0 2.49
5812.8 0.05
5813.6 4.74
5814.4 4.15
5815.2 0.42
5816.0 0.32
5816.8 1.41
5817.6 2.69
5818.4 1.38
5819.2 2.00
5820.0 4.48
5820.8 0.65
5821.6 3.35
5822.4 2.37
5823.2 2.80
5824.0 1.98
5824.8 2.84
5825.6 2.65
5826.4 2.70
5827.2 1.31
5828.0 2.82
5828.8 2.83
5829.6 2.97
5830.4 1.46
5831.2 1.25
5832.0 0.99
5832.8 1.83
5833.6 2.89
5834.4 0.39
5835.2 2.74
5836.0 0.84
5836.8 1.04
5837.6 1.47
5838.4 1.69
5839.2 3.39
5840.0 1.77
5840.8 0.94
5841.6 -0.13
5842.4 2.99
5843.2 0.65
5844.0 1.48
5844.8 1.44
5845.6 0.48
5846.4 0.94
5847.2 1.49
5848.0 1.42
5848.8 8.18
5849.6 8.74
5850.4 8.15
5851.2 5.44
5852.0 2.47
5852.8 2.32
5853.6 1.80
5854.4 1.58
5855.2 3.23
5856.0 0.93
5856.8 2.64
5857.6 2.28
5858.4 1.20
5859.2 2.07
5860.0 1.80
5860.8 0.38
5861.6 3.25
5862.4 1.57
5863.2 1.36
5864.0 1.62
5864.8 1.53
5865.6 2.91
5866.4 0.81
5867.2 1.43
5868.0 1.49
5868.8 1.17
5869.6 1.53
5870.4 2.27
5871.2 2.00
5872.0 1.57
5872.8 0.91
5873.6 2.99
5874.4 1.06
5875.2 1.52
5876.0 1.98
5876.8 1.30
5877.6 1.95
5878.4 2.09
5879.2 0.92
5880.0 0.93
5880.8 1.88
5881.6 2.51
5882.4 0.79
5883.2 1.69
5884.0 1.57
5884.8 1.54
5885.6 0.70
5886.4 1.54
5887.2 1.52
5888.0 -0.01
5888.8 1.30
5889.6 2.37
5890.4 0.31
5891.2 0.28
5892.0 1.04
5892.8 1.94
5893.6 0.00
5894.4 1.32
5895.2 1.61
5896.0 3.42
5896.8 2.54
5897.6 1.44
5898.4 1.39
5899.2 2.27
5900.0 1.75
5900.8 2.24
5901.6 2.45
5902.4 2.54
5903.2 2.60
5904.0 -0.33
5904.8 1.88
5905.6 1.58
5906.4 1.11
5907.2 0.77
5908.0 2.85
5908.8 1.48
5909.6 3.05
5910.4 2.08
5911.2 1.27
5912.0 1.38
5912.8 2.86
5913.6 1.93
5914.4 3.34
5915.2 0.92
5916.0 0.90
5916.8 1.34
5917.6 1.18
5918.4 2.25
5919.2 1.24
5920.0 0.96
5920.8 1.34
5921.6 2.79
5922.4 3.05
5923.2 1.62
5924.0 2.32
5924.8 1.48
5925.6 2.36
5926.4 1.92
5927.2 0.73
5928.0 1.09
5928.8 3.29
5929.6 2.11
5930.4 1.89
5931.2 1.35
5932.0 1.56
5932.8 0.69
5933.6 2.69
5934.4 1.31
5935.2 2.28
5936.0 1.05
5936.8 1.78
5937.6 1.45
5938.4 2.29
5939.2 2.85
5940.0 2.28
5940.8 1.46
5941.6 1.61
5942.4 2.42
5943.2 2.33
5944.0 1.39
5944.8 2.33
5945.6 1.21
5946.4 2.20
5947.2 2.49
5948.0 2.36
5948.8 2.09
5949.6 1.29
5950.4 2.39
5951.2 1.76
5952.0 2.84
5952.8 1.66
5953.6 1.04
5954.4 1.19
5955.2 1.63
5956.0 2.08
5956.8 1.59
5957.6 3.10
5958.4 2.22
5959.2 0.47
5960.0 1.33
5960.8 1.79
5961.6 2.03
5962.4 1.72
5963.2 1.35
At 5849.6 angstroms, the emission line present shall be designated H-beta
